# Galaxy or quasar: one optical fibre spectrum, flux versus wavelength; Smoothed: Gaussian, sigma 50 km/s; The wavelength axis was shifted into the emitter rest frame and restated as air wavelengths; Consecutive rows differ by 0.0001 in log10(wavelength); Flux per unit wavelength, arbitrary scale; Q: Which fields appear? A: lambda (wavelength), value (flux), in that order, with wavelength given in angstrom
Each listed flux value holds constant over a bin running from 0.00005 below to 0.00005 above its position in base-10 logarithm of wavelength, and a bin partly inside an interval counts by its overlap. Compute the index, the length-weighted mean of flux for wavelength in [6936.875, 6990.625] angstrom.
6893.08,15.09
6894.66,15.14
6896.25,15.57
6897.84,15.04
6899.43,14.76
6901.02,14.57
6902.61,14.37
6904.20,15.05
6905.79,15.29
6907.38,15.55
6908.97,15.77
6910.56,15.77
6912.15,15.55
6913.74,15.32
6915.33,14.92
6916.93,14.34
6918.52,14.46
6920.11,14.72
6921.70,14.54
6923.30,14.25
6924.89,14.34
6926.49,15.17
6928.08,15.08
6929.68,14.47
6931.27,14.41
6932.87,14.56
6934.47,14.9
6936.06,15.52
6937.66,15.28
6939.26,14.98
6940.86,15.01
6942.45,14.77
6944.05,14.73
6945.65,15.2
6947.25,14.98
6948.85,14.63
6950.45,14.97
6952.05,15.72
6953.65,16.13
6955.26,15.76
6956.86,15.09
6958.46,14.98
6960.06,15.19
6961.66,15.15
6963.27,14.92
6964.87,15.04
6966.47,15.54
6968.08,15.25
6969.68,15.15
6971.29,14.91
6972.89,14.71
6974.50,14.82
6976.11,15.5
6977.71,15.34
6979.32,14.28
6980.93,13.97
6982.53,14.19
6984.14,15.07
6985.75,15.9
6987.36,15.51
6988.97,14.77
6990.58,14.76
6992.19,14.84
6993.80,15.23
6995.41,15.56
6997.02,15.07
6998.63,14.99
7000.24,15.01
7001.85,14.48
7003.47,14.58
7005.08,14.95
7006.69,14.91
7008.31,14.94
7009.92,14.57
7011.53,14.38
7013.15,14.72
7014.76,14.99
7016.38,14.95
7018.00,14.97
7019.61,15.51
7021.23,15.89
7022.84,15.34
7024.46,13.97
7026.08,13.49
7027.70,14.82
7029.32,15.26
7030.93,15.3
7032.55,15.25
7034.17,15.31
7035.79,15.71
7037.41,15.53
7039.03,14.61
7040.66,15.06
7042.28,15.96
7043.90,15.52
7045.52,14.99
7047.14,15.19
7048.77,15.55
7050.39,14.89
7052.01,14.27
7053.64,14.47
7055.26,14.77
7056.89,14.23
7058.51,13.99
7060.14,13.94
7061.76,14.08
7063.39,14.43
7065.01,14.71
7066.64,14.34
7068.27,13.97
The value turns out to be 15.1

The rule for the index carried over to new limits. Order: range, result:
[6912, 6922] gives 14.8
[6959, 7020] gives 15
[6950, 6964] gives 15.3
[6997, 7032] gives 14.9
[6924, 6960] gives 15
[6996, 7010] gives 14.9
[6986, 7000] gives 15.1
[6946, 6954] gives 15.2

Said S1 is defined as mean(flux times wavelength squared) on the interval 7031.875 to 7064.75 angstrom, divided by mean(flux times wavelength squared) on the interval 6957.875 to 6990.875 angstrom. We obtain 1.0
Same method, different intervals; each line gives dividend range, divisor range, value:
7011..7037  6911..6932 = 1.05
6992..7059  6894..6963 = 1.02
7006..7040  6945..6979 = 1.00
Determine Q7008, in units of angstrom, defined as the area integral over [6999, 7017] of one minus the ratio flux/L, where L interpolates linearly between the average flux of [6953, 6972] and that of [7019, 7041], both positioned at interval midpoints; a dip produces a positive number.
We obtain 0.4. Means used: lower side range 15.2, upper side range 15.1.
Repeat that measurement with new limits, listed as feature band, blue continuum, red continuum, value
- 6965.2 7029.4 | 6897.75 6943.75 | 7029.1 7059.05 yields 0.3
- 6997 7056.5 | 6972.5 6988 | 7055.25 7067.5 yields -1.7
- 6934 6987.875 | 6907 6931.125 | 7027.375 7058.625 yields -0.4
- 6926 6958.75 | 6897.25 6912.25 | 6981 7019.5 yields 0.0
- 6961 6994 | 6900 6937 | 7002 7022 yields -0.2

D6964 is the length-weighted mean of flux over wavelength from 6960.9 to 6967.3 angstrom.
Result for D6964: 15.2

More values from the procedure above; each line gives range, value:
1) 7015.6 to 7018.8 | 14.9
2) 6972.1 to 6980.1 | 14.9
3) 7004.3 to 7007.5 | 14.9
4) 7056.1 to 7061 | 14.1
